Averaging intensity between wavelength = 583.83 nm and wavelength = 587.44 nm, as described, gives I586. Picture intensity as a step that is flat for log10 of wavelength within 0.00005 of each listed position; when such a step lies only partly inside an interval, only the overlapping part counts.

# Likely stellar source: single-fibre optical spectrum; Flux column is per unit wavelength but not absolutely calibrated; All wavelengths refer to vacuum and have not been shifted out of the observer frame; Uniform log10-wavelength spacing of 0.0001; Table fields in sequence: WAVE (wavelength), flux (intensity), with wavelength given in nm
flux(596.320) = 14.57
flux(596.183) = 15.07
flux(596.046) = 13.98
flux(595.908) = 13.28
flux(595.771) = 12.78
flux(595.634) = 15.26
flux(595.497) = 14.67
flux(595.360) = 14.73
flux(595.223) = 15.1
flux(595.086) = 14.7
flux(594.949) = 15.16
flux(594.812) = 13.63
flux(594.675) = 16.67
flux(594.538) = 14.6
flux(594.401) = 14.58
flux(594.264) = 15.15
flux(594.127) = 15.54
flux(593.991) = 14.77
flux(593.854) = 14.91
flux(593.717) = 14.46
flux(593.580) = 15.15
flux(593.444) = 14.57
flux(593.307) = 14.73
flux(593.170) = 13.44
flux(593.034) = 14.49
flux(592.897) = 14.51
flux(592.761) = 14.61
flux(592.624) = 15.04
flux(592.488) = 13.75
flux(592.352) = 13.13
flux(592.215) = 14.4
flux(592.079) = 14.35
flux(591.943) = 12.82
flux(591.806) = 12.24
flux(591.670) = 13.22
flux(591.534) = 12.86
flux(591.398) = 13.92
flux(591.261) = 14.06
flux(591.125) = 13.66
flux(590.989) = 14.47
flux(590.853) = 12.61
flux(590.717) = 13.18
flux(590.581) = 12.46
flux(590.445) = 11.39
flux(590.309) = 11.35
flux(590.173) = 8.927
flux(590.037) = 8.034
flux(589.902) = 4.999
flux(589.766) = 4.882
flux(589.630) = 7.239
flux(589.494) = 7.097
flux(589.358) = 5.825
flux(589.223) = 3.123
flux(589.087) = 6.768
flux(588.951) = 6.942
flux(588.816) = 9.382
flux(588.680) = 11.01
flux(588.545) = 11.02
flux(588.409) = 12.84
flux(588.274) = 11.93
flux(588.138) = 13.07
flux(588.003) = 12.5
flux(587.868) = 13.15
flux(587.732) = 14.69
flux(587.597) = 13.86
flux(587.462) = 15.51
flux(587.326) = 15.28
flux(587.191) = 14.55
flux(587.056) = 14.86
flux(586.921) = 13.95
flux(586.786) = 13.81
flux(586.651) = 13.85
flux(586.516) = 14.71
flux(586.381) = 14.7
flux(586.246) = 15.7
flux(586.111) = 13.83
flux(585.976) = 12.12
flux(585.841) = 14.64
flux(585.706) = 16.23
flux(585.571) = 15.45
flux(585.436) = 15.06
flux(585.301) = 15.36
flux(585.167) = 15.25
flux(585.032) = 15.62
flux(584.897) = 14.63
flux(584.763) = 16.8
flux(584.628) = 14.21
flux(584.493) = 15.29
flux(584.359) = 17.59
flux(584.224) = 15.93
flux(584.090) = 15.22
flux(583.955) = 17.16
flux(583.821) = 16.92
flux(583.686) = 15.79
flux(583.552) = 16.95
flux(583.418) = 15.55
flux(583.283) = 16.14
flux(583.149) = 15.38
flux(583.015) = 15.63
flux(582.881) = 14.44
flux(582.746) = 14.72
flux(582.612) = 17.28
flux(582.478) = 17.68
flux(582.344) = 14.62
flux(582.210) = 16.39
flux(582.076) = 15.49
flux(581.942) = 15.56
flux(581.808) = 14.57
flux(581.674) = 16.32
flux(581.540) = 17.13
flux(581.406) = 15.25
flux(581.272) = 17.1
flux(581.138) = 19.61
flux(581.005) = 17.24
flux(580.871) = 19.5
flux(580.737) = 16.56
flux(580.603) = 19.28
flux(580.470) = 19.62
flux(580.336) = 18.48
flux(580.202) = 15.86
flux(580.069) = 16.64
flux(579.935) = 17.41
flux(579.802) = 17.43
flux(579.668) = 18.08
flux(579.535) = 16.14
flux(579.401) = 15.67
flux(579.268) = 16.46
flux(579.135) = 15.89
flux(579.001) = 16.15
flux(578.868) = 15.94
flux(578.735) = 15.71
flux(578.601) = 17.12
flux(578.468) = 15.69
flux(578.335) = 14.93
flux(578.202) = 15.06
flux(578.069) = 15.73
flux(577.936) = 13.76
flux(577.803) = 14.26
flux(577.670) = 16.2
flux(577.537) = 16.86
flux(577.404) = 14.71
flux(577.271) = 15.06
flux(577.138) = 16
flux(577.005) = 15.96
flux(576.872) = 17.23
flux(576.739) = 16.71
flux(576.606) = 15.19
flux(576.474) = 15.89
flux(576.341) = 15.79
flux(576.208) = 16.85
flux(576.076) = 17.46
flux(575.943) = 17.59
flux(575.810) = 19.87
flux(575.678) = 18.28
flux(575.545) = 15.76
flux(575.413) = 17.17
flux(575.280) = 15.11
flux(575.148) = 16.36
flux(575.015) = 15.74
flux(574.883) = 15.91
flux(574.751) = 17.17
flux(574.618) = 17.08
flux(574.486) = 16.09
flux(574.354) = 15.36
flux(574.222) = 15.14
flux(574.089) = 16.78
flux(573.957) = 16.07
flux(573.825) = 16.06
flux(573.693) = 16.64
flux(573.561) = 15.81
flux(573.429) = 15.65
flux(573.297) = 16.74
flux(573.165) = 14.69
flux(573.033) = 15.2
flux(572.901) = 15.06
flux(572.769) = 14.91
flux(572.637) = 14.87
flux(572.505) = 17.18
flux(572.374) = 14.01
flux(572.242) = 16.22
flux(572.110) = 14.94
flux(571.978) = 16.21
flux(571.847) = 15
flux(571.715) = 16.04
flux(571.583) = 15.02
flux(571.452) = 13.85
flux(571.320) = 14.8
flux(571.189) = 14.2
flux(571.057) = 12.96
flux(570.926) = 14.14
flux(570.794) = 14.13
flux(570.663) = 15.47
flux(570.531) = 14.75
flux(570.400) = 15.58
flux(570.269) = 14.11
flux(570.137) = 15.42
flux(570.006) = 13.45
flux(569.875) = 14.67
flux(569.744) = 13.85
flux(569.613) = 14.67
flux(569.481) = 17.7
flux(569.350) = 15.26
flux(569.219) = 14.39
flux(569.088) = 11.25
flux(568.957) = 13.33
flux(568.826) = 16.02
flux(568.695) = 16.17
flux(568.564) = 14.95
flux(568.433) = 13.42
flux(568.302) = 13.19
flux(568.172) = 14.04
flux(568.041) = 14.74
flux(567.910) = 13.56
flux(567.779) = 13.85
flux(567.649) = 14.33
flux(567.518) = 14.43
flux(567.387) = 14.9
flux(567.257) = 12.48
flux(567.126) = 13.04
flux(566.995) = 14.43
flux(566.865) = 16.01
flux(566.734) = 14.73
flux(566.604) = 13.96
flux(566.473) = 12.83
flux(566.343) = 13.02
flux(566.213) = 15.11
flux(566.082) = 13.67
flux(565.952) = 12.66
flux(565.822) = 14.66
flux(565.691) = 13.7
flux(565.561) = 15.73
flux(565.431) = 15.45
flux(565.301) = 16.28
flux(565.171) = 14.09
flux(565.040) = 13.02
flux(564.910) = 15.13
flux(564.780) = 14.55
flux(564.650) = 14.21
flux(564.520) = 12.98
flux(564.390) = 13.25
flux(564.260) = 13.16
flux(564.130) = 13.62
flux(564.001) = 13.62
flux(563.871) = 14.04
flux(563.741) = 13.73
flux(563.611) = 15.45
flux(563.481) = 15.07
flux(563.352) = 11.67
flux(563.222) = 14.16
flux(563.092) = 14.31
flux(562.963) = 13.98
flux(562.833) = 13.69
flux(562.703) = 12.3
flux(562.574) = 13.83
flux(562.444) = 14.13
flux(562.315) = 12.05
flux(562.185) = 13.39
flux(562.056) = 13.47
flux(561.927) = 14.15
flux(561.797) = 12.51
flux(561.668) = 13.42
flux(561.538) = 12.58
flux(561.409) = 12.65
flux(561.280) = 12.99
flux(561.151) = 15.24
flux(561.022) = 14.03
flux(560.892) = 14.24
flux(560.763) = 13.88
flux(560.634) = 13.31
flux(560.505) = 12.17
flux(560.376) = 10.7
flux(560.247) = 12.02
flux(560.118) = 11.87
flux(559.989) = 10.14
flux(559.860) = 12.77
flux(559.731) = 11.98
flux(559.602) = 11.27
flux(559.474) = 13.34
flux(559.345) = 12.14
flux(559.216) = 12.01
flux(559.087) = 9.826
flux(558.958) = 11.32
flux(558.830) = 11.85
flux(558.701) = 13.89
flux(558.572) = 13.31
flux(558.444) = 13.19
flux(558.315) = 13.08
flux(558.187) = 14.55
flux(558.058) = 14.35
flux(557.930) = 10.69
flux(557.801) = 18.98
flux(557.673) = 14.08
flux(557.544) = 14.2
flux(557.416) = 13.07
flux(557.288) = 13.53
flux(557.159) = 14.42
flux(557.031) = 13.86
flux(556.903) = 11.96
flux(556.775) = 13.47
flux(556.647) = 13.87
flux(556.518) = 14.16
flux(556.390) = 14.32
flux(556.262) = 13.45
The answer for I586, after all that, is 15.1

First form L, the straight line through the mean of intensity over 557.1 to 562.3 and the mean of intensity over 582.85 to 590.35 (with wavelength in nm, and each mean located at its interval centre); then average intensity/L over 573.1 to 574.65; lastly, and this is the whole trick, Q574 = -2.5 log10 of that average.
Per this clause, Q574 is -0.22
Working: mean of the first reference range 13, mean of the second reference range 13.1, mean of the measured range 16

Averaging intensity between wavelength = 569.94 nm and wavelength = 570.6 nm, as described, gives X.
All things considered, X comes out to 14.7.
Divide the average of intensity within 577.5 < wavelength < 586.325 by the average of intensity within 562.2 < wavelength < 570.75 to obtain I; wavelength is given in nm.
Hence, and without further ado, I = 1.1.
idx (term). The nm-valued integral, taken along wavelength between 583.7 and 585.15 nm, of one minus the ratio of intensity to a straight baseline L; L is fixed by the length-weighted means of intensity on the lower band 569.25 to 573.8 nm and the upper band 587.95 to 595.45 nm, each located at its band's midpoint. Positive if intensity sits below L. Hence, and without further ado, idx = -0.28 nm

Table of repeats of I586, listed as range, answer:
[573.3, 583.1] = 16.4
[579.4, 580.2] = 16.9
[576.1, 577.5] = 16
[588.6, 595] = 12.2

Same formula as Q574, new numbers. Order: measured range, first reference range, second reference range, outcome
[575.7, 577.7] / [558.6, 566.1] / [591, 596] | -0.20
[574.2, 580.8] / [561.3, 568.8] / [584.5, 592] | -0.24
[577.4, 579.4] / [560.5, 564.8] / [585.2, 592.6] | -0.22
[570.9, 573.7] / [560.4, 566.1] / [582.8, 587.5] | -0.06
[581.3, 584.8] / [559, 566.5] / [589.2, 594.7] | -0.24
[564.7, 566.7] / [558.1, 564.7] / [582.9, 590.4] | -0.09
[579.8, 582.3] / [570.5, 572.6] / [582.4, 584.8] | -0.09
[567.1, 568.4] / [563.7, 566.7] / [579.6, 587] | 0.03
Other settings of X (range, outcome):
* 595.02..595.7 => 14.9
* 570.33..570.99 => 14.8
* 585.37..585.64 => 15.2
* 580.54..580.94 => 18.4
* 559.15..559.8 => 12.1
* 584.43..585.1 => 15.3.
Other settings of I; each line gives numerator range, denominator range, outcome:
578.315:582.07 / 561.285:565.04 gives 1.24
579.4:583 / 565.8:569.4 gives 1.19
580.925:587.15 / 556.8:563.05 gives 1.20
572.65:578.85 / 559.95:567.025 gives 1.17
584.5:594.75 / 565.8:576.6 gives 0.86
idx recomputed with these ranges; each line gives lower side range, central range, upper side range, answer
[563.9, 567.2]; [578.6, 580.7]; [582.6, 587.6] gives -0.29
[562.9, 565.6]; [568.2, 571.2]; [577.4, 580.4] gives 0.08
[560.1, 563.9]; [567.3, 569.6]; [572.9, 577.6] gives 0.06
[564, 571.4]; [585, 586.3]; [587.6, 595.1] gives -0.21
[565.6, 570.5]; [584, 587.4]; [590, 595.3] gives -0.26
